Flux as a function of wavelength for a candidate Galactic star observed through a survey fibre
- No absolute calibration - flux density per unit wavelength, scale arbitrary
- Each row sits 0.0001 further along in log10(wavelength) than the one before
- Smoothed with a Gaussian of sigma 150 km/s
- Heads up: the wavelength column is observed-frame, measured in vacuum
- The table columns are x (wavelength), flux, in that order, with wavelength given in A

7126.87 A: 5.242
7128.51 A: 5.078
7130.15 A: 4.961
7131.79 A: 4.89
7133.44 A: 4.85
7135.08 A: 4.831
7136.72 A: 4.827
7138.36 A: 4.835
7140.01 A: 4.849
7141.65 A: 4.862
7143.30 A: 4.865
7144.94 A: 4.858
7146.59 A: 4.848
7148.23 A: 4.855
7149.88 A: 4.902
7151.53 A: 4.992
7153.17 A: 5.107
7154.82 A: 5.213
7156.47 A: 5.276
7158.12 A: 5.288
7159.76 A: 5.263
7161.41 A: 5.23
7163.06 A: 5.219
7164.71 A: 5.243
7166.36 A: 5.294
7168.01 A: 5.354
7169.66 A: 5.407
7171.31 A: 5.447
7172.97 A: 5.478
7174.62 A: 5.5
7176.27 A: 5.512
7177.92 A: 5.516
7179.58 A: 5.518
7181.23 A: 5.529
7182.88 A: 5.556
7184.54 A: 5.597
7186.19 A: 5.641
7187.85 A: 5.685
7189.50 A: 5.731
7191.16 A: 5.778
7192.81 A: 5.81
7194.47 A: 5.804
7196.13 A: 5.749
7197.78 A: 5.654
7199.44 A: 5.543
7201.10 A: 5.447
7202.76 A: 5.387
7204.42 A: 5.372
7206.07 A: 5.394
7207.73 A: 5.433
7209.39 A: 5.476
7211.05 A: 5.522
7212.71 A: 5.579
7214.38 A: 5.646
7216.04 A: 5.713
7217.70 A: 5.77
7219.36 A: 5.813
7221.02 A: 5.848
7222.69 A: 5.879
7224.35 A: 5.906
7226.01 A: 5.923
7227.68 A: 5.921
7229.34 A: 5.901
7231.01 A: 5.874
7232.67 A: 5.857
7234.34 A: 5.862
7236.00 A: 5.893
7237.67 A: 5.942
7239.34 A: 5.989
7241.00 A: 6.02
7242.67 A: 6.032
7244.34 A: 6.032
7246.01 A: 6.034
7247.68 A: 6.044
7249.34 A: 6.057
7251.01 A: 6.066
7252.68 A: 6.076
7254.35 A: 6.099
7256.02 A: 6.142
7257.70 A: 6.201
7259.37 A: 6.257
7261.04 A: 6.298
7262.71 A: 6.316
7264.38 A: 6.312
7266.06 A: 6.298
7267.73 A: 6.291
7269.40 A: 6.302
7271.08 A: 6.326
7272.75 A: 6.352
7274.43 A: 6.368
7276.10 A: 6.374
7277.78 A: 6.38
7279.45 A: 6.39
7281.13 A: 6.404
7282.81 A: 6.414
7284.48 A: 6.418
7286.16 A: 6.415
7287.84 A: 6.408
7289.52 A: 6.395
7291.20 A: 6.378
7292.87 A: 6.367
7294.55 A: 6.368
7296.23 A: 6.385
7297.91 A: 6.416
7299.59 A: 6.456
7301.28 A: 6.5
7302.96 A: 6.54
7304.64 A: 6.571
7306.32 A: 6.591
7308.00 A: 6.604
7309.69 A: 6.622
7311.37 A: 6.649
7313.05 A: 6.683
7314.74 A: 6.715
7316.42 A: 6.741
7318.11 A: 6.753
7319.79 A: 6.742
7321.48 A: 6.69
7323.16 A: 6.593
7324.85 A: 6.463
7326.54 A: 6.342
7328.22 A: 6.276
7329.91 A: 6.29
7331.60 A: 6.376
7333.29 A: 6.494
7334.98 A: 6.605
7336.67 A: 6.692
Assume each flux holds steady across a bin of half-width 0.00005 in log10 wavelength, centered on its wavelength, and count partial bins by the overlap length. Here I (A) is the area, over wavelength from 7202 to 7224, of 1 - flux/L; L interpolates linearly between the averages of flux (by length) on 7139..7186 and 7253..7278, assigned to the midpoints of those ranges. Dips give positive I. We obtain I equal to 0.5 A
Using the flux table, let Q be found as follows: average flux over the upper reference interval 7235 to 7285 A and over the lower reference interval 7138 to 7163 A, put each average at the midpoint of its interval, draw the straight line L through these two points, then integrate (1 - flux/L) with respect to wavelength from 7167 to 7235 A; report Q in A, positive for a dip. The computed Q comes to -0.9 A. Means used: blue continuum 5.03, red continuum 6.2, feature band 5.64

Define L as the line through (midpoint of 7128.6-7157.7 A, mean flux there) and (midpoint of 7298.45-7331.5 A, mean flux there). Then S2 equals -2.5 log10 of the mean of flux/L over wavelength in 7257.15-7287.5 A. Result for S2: -0.032 mag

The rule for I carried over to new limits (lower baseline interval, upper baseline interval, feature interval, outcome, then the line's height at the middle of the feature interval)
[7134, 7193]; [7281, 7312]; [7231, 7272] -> -0.3 A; 6.06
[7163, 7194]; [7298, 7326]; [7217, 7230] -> 0.0 A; 5.89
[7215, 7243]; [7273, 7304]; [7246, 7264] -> -0.1 A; 6.12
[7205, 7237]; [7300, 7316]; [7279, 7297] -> 0.0 A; 6.41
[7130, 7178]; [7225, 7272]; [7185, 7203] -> -0.5 A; 5.53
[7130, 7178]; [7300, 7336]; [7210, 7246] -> -0.5 A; 5.77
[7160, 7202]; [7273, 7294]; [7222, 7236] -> 0.1 A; 5.93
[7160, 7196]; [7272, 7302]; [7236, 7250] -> 0.1 A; 6.04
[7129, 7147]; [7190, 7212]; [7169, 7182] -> -0.5 A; 5.28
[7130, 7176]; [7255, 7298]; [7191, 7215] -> 0.1 A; 5.6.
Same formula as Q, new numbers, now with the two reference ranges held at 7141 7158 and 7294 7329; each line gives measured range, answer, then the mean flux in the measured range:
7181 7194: -0.8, 5.68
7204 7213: 0.2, 5.47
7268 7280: -0.3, 6.35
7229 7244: -0.3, 5.93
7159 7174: -0.5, 5.33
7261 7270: -0.3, 6.31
